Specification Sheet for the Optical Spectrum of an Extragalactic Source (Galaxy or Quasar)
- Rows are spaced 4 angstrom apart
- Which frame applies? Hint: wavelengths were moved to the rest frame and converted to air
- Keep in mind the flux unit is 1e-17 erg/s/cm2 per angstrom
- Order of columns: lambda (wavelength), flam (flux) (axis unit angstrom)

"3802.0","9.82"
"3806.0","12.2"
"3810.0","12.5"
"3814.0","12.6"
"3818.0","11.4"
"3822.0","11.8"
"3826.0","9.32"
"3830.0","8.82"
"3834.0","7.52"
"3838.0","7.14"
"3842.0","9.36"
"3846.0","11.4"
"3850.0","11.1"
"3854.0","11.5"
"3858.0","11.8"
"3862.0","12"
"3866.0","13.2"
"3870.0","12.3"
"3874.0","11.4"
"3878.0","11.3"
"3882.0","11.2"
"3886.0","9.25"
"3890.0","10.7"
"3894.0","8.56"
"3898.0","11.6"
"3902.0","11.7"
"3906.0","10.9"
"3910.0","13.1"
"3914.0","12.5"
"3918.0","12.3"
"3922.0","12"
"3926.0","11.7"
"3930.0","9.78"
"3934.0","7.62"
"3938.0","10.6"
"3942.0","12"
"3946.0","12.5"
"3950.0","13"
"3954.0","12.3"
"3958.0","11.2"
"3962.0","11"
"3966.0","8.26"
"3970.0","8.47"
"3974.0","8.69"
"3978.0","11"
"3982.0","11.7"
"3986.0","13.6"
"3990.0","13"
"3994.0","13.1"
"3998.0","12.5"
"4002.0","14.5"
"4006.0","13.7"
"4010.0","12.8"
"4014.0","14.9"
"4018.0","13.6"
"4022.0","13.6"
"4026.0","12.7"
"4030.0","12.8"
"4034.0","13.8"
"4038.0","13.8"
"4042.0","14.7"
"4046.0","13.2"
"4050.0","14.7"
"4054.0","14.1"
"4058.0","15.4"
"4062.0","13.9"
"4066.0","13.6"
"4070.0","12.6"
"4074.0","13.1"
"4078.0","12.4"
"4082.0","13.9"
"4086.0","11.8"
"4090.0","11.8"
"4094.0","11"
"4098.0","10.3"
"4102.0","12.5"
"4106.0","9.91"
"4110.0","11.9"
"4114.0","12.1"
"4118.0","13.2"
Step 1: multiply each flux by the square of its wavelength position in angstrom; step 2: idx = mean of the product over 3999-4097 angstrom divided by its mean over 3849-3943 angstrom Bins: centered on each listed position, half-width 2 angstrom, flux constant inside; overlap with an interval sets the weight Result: 1.3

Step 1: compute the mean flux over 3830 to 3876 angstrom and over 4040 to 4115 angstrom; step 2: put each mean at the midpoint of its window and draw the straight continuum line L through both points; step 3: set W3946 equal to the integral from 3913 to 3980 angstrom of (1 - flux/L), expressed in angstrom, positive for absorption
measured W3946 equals 4.1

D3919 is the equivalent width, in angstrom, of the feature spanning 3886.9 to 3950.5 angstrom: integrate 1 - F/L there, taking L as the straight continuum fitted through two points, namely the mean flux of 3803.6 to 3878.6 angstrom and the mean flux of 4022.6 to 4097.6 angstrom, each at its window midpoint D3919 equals 3.1 angstrom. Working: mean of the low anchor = 11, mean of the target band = 11.2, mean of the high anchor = 13.2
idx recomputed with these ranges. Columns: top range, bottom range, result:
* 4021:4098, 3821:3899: 1.39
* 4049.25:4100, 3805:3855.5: 1.40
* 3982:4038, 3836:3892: 1.31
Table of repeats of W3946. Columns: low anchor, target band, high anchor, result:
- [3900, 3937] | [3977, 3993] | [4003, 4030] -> 0.44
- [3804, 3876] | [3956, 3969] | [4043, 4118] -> 2.01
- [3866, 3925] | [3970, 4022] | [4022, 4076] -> 1.28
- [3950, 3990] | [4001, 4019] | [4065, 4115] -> -4.13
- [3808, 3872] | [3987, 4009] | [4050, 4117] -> -2.49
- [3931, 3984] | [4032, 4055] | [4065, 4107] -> -4.82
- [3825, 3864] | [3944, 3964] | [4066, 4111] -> -2.01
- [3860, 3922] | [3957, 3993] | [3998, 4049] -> 5.74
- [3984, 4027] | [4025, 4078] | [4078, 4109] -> -4.96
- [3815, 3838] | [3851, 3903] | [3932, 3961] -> -4.61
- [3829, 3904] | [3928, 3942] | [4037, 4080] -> 2.45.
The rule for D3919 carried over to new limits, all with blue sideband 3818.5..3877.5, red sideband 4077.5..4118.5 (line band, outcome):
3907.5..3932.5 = -1.8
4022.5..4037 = -2.1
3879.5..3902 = 0.9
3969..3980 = 1.7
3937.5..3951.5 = -1.3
